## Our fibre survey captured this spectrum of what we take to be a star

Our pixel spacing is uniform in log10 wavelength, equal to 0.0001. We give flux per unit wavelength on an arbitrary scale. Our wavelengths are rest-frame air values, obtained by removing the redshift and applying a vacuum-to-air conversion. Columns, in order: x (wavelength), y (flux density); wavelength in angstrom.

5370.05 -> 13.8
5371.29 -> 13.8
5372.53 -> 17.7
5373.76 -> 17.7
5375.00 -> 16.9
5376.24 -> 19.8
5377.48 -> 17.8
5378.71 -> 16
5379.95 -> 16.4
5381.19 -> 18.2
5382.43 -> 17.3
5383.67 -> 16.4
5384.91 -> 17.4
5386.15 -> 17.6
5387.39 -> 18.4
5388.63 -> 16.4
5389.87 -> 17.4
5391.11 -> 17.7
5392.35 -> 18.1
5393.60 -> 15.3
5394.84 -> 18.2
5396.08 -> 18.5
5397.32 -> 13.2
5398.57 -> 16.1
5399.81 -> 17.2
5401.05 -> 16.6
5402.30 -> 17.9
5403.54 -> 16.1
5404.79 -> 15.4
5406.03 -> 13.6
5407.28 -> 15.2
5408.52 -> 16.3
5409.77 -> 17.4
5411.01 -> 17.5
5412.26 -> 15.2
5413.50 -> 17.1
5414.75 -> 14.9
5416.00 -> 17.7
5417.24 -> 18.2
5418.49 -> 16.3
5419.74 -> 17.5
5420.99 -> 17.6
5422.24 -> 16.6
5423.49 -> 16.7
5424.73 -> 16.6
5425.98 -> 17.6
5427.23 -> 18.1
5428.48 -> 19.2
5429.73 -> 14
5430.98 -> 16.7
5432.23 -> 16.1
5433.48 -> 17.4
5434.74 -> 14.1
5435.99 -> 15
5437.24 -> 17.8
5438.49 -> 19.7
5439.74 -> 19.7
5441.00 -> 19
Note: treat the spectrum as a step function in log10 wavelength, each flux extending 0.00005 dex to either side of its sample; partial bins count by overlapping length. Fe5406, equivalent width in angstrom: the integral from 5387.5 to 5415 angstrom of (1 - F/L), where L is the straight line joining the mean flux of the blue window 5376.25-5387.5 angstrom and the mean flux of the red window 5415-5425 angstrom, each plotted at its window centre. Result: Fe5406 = 1.2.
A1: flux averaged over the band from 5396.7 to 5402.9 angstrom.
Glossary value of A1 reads 16.2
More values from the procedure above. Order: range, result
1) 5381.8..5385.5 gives 17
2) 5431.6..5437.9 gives 16.1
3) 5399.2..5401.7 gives 16.9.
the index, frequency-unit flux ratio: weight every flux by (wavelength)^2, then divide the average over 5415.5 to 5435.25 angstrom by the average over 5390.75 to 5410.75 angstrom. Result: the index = 1.04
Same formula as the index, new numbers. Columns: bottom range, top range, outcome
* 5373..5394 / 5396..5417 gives 0.94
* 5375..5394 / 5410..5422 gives 0.99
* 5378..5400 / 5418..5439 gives 1.01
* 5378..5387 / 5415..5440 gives 1.01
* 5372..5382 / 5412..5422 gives 0.97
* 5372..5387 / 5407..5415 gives 0.95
